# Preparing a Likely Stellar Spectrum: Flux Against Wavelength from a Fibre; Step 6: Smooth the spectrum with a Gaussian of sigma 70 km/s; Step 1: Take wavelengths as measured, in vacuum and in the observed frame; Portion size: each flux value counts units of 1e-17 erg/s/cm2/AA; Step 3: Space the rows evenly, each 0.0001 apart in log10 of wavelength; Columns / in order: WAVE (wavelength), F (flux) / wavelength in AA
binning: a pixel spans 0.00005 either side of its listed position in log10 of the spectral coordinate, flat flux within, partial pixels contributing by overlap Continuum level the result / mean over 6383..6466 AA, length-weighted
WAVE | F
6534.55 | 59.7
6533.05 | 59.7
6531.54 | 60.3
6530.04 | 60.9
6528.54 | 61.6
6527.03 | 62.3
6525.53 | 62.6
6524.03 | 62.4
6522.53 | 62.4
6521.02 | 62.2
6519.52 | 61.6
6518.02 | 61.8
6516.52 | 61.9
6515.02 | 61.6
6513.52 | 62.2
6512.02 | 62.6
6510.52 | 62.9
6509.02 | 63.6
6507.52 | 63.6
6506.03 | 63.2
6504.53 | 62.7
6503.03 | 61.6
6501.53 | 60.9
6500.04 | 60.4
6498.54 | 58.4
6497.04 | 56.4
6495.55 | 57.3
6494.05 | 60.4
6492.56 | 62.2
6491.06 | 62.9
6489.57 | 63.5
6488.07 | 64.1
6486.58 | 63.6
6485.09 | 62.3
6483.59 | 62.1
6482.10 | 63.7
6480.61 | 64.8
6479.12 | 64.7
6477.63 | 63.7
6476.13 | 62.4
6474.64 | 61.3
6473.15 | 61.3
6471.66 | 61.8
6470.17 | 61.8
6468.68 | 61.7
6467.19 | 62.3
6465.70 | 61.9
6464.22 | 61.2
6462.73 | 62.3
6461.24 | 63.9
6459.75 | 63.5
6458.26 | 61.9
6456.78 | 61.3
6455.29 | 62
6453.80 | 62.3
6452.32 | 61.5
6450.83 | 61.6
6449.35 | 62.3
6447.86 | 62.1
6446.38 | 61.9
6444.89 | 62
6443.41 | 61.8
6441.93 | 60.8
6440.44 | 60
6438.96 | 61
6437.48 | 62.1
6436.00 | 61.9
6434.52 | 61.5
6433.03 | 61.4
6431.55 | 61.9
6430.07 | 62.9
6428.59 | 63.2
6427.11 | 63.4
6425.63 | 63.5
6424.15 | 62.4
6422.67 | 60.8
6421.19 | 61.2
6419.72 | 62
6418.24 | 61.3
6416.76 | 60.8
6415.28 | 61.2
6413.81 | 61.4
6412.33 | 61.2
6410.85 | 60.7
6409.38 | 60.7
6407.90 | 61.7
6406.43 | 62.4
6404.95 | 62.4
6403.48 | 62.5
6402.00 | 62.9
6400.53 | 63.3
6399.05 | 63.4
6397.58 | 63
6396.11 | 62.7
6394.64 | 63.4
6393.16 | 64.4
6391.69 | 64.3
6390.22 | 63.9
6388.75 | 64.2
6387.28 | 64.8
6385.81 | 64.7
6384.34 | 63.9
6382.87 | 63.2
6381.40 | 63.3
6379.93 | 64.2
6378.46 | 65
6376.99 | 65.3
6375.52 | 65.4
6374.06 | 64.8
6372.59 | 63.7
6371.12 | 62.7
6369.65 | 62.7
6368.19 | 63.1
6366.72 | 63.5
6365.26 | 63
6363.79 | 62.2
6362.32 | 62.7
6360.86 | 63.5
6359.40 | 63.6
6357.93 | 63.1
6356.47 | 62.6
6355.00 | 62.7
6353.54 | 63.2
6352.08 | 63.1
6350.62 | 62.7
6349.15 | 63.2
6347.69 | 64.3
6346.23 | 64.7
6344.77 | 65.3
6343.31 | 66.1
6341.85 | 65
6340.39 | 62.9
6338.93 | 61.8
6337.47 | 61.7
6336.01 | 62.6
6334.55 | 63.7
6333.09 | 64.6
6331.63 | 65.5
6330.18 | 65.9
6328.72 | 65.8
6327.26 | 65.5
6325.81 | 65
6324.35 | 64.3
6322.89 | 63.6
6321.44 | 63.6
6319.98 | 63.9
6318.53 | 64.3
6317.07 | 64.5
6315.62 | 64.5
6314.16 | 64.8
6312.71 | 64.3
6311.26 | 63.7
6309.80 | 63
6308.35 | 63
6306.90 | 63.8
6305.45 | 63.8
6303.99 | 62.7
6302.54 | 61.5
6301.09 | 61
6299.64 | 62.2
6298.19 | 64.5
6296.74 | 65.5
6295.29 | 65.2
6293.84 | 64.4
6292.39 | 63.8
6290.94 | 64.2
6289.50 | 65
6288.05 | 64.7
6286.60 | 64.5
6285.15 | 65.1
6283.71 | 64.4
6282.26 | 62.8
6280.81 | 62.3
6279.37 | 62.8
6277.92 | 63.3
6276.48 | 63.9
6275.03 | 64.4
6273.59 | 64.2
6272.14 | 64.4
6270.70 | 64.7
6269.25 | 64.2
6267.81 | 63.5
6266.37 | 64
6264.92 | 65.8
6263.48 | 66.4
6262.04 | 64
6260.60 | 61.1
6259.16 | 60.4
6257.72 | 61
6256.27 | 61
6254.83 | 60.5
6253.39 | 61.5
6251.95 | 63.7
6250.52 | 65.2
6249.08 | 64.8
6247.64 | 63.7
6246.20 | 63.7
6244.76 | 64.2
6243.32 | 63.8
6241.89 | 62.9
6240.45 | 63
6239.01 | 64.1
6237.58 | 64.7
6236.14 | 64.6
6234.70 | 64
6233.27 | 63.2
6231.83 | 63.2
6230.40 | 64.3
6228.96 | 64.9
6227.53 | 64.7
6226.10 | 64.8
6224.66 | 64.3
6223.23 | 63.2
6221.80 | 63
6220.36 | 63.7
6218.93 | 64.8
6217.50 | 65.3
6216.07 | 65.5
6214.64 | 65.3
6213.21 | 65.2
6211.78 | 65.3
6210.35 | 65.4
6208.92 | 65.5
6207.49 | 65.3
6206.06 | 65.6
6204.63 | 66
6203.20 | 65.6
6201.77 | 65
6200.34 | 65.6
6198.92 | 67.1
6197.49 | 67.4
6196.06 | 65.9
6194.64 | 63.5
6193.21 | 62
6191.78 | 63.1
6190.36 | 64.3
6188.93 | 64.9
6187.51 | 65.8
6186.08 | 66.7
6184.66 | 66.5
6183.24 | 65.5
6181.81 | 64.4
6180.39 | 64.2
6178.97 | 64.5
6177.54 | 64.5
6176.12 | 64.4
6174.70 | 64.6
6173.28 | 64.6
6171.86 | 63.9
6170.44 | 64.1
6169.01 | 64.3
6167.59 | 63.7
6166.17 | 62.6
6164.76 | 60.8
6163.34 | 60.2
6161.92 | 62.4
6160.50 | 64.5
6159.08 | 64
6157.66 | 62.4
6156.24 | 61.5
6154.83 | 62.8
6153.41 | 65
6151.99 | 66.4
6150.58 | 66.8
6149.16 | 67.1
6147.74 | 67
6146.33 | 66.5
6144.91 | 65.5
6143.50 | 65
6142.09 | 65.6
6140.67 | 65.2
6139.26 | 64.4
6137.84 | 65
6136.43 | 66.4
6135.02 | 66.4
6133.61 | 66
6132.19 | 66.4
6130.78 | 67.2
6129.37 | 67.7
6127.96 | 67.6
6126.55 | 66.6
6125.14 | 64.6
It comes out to 62.3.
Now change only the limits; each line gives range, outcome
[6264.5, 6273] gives 64.3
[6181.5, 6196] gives 64.7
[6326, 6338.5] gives 64.4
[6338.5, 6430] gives 63.1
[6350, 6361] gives 63.1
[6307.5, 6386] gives 63.9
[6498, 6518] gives 62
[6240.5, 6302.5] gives 63.6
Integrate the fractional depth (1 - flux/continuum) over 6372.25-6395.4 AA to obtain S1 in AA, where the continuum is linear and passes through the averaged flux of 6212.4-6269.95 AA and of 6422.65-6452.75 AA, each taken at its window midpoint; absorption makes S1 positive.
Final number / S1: -0.7 AA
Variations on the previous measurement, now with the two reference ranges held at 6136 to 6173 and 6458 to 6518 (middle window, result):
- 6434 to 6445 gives 0.2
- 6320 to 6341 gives -0.3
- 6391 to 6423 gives 0.2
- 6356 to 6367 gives 0.0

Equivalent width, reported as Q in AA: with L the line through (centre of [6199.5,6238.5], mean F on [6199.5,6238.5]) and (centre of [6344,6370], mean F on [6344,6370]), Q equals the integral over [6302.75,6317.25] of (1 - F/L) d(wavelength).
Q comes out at 0.0 AA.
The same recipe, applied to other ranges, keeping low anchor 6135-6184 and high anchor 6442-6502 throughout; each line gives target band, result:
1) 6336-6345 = -0.1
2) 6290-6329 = -0.4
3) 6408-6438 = 0.3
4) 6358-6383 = -0.4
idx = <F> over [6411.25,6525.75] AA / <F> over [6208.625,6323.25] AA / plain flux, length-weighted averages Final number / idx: 0.97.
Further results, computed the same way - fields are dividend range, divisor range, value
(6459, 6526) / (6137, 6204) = 0.96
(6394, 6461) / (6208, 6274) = 0.97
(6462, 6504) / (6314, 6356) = 0.97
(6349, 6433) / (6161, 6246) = 0.98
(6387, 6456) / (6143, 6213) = 0.96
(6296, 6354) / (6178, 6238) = 0.99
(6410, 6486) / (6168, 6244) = 0.96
